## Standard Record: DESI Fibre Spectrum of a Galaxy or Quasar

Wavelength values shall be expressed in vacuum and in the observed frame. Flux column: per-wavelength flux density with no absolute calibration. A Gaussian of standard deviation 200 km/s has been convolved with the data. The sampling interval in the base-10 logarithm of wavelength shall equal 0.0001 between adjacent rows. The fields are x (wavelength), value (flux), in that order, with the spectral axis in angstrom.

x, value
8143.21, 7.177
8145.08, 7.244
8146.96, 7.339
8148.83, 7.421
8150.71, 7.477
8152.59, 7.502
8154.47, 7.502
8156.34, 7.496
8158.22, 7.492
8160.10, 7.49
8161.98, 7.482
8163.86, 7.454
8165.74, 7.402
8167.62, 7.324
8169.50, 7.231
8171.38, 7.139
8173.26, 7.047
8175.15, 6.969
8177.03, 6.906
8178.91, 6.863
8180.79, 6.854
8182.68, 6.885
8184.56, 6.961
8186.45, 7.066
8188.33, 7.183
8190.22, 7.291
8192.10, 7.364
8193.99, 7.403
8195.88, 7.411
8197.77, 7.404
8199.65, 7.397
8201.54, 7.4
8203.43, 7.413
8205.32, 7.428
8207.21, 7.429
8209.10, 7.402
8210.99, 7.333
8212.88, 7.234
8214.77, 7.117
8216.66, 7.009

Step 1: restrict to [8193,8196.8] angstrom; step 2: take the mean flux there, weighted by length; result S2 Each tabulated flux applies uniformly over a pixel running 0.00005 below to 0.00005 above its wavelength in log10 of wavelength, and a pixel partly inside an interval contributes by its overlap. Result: 7.39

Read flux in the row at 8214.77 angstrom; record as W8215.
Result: 7.117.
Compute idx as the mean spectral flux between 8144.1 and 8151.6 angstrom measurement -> 7.37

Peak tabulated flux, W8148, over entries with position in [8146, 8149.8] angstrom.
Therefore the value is 7.421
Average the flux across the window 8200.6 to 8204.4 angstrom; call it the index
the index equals 7.4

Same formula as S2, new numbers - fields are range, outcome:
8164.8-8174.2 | 7.23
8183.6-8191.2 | 7.13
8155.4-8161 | 7.5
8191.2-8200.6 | 7.39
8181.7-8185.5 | 6.92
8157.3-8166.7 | 7.46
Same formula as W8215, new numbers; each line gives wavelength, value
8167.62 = 7.324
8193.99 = 7.403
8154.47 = 7.502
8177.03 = 6.906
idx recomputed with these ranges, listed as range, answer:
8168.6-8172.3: 7.19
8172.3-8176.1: 7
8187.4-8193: 7.28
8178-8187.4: 6.93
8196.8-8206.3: 7.41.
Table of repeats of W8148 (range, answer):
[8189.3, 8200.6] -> 7.411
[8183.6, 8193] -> 7.364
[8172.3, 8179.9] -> 7.047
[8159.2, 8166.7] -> 7.49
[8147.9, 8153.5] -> 7.502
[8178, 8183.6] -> 6.885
